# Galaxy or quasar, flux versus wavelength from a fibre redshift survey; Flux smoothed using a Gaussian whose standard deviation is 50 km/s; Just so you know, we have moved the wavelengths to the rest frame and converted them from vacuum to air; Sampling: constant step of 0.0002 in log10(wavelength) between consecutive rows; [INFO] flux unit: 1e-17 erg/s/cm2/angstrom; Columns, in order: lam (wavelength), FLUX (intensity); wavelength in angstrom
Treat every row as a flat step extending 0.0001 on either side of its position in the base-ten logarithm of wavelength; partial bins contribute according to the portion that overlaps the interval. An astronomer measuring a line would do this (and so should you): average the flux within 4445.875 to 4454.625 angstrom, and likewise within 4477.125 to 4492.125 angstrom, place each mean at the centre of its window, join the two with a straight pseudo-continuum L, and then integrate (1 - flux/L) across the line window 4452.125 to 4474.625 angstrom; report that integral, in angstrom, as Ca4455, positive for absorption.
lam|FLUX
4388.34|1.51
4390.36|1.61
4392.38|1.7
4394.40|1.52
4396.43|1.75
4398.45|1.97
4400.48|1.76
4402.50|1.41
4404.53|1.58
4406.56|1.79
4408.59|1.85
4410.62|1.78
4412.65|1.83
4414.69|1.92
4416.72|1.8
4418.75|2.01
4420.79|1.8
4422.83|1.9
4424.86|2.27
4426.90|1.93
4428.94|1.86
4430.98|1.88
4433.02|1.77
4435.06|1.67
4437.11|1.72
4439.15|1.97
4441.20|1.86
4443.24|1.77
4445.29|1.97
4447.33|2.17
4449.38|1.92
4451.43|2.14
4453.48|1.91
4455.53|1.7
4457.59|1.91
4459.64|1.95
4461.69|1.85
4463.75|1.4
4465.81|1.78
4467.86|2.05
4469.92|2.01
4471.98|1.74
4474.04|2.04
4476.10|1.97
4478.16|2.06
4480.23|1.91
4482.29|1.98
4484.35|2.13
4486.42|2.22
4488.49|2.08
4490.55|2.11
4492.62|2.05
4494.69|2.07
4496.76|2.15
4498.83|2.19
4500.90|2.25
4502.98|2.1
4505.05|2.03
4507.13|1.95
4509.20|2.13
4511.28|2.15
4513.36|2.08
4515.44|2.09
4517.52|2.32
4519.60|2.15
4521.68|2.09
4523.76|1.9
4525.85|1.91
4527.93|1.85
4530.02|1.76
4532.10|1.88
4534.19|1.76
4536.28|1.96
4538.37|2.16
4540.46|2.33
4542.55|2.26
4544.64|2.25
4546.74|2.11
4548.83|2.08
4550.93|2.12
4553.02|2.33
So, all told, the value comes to 2.1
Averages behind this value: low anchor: 2.03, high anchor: 2.07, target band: 1.85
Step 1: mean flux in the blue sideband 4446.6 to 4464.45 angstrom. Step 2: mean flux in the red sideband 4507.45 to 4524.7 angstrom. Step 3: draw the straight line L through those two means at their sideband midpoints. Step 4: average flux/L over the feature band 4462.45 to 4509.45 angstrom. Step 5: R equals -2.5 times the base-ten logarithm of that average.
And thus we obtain -0.008 mag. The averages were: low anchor 1.89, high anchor 2.11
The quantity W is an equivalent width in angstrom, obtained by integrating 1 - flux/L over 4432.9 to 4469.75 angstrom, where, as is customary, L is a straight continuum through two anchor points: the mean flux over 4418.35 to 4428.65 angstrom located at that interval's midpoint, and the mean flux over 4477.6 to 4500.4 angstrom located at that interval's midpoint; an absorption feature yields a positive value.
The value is 2.82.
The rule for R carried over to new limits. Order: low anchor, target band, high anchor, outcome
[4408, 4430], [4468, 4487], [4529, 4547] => -0.01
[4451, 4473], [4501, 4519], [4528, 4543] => -0.09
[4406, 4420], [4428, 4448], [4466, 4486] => 0.03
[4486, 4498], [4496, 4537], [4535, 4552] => 0.05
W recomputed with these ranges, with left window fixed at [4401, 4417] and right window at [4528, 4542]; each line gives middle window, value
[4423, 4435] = -0.9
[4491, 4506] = -1.7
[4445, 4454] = -1.1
